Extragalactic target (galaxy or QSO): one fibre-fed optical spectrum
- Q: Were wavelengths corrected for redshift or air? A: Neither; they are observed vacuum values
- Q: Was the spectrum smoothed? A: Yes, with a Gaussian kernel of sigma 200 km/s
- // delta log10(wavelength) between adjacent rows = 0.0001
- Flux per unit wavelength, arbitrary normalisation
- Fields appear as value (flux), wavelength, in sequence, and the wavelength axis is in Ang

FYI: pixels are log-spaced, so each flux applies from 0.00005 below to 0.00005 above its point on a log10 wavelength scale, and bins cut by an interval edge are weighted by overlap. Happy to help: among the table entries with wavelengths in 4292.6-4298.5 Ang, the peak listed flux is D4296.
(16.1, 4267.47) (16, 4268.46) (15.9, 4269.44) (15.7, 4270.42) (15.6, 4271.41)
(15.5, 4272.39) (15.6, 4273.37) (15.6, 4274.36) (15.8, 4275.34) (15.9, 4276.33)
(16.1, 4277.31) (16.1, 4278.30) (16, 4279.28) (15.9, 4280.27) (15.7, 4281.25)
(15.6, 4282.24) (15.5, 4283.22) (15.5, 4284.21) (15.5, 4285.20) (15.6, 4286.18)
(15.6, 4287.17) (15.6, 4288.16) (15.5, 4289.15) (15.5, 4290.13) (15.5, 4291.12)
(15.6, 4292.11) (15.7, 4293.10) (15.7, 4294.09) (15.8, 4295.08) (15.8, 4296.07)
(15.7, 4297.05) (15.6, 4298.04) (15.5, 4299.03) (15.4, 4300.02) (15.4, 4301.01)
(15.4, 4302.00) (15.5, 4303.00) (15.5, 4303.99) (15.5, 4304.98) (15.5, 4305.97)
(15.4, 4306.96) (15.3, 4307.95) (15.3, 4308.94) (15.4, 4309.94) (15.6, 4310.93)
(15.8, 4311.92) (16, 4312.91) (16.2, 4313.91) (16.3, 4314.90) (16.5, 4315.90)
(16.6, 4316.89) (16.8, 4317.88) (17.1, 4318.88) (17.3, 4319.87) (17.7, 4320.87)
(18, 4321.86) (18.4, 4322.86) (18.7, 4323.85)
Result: 15.8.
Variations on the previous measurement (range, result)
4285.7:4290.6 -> 15.6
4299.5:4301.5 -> 15.4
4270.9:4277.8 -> 16.1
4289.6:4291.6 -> 15.5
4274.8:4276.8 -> 15.9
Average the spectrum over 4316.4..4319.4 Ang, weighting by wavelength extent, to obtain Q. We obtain 16.9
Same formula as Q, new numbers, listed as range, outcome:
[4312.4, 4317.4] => 16.3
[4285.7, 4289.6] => 15.5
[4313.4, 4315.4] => 16.2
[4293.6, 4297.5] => 15.8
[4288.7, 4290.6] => 15.6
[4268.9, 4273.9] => 15.7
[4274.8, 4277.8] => 15.9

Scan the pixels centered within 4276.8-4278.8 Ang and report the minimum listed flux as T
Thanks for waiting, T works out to 16.1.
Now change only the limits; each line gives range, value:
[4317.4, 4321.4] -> 16.8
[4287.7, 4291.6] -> 15.5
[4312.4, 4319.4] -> 16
